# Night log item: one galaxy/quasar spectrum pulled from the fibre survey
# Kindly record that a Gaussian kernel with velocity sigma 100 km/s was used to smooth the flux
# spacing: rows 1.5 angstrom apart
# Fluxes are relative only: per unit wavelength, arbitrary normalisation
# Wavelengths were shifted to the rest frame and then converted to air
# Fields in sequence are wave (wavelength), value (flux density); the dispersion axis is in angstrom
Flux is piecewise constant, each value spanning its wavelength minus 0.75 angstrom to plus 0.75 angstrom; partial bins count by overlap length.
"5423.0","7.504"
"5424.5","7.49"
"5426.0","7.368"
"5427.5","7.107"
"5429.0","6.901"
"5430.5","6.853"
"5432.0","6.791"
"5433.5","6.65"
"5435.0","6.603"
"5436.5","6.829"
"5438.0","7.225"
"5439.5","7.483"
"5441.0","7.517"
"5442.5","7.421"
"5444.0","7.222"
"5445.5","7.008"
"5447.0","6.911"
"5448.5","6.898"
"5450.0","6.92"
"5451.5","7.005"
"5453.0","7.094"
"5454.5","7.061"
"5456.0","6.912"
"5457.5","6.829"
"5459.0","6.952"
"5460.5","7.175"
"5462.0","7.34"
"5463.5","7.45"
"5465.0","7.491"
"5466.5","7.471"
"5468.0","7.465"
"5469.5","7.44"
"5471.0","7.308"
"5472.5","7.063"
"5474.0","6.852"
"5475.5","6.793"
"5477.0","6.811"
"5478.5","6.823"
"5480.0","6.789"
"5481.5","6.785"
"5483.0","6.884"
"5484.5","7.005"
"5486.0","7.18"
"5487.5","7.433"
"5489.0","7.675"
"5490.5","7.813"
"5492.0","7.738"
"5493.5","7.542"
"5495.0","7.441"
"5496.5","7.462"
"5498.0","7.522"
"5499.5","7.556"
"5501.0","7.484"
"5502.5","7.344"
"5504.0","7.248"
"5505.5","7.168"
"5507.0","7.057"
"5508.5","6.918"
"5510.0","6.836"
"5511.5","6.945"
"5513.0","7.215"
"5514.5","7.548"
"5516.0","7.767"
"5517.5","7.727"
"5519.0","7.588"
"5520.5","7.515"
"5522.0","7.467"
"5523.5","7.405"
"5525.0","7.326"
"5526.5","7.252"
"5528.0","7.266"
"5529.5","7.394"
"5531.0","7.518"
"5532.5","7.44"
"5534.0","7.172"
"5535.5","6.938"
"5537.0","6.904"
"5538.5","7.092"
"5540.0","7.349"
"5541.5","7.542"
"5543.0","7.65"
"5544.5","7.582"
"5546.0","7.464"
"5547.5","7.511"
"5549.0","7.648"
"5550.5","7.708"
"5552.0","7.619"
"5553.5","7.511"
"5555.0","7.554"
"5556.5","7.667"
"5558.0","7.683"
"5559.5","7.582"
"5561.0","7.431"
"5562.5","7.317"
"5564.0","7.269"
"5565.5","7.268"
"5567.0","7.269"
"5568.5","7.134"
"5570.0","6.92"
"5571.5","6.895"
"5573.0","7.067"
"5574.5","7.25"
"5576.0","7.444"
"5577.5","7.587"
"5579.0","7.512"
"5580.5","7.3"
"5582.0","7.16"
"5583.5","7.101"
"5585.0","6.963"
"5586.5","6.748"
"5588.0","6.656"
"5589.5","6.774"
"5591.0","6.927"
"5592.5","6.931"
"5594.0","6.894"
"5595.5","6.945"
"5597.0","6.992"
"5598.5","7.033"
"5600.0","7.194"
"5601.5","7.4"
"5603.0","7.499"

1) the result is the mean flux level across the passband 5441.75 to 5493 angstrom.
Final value 7.15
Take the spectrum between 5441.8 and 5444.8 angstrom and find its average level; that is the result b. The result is 7.31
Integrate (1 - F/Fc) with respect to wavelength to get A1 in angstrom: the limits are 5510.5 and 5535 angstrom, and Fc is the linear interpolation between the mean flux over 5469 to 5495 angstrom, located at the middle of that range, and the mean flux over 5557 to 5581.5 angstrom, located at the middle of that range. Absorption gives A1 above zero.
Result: -0.5 angstrom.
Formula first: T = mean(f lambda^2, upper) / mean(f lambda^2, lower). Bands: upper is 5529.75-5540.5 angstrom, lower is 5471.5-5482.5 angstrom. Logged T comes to 1.07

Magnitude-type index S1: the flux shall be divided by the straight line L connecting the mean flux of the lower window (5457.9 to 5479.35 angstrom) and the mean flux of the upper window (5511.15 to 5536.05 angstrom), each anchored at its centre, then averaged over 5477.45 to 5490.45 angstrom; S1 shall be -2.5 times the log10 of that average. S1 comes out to 0.02 mag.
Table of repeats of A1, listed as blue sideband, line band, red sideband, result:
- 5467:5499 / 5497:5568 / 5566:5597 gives -2.33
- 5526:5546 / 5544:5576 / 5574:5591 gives -0.78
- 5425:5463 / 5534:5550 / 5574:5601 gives -0.67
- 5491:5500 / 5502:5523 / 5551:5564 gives 0.65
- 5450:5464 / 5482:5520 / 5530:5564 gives -0.55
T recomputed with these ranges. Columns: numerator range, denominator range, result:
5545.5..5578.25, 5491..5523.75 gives 1.02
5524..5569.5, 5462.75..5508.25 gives 1.04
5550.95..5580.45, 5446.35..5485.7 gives 1.08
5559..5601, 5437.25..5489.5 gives 1.04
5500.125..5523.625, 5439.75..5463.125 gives 1.06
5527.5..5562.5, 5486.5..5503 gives 1.00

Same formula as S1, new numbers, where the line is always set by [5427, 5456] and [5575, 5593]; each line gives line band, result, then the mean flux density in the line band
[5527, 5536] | -0.03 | 7.3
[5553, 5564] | -0.06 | 7.52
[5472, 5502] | -0.03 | 7.23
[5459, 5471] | -0.05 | 7.37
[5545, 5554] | -0.07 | 7.58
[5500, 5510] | -0.02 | 7.18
